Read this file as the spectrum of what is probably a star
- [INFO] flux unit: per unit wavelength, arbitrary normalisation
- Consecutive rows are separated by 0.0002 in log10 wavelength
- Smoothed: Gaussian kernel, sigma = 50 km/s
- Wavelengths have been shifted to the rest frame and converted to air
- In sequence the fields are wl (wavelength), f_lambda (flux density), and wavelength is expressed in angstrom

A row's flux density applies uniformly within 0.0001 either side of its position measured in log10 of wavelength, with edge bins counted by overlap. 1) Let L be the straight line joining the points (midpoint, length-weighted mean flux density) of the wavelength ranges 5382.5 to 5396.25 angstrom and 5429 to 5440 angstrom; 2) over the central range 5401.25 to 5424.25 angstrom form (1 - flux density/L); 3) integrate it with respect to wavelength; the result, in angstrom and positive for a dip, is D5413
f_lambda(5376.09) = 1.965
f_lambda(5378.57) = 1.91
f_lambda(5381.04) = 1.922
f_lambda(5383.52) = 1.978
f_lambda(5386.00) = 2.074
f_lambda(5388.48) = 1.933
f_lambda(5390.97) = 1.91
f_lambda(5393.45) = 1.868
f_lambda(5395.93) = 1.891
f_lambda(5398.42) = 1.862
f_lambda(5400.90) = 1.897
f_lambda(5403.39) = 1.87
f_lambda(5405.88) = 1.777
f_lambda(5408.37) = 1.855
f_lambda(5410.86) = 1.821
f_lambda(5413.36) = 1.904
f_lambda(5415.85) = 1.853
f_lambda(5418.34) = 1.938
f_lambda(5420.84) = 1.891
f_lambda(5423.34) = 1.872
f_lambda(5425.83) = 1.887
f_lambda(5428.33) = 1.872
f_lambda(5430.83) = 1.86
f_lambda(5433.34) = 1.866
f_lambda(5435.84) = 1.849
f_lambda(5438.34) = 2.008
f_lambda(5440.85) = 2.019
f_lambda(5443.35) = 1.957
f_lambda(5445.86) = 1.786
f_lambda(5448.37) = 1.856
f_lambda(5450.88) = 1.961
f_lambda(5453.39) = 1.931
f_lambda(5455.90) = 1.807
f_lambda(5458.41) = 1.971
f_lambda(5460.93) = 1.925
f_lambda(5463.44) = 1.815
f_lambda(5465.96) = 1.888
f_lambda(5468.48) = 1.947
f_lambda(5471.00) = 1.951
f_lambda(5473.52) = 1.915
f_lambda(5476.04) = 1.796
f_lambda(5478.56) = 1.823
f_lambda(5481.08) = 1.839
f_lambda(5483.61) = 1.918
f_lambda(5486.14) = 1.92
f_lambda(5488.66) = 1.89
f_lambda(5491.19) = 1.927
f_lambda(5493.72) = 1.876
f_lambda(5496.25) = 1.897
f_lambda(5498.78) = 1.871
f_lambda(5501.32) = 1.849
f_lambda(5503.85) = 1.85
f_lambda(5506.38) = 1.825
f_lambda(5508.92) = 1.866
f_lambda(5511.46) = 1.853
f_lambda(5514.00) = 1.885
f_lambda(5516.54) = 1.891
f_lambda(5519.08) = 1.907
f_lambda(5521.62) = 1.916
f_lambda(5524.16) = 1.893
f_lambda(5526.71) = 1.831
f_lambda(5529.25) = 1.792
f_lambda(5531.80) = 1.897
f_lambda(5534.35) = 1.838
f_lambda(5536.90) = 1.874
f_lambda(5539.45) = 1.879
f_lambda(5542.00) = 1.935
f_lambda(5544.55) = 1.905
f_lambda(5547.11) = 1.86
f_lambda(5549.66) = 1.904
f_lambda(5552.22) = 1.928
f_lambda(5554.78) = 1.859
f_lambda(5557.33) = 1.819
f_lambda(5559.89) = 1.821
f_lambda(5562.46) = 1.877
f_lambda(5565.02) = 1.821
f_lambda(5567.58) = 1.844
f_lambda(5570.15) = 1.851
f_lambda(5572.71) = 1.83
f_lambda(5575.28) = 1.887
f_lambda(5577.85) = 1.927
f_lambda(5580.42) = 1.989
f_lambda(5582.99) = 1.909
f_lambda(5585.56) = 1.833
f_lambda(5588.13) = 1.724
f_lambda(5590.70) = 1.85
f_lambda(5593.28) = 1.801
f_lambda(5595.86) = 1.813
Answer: 0.66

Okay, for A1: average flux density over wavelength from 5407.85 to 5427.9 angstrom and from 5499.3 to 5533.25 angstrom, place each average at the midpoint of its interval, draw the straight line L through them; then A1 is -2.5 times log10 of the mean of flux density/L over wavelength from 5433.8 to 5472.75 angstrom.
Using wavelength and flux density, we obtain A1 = -0.02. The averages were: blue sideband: 1.88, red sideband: 1.87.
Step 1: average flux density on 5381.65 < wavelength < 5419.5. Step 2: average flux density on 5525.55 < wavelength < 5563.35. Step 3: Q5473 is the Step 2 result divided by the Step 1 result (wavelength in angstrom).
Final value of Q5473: 1.0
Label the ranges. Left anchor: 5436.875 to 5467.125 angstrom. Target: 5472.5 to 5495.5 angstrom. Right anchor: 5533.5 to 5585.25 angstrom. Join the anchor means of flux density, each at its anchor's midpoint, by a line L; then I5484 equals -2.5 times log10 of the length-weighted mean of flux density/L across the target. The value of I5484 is 0.01 mag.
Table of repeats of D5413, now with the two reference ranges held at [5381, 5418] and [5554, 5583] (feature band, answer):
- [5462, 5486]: 0.0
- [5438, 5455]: -0.3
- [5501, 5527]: 0.1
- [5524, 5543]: 0.1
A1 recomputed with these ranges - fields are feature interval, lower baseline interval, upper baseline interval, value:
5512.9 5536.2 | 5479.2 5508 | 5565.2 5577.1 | 0.00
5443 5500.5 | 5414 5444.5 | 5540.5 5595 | 0.00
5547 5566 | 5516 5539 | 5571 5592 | 0.00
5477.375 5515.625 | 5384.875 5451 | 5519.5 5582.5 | 0.01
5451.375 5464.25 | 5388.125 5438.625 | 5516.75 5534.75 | -0.01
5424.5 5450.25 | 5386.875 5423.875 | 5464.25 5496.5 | -0.01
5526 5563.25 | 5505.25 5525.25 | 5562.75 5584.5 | 0.01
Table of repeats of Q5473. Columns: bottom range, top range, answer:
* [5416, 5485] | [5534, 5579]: 0.99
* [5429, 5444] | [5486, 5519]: 0.98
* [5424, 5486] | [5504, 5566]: 0.99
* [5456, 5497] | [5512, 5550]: 0.99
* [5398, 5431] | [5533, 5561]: 1.00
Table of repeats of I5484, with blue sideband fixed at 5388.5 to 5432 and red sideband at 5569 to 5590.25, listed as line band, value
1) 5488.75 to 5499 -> -0.013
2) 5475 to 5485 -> 0.015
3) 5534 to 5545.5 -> -0.012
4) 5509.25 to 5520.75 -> -0.007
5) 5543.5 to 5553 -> -0.015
